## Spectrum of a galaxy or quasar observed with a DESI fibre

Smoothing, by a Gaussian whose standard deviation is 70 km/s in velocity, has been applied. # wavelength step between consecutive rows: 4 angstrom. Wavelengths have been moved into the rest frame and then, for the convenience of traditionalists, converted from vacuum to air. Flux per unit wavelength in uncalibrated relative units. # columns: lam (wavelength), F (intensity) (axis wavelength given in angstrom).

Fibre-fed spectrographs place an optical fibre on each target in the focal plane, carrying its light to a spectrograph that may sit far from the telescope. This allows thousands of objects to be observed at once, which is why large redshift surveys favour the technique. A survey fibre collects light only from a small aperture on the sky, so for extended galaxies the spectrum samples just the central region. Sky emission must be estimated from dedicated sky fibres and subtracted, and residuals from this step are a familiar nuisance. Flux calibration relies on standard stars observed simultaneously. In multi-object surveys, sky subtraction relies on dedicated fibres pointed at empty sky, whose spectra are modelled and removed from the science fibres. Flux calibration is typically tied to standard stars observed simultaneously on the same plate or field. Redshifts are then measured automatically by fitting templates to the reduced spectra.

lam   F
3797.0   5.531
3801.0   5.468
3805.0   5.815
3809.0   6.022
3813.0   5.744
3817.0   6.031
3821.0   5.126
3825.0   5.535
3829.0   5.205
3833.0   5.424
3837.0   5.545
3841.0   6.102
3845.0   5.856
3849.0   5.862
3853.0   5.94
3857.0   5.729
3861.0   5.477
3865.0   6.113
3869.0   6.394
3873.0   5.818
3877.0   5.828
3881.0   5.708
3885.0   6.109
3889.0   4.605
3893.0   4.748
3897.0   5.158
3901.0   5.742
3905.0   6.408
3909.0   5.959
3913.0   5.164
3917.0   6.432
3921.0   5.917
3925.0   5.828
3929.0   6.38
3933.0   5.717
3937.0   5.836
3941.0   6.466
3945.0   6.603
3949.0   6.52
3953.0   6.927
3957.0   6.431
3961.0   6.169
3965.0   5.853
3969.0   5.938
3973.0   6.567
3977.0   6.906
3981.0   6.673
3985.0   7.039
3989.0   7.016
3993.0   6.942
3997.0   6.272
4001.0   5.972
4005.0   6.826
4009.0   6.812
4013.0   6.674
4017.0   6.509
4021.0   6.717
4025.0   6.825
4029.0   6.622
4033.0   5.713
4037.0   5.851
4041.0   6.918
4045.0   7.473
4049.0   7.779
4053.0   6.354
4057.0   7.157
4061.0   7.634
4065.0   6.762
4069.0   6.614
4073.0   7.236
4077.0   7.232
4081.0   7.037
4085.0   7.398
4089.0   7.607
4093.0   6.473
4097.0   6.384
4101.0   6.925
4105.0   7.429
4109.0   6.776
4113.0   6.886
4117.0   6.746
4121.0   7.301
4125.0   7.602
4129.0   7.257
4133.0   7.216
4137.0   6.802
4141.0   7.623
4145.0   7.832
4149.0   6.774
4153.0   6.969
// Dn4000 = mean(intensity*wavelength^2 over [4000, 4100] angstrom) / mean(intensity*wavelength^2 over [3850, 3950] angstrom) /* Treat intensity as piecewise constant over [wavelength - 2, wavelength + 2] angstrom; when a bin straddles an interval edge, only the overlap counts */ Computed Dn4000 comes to 1.26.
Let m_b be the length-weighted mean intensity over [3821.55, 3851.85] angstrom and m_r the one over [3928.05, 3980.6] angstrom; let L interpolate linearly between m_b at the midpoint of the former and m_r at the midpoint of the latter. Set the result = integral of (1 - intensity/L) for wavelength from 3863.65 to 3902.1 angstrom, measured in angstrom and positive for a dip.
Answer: 1.9 angstrom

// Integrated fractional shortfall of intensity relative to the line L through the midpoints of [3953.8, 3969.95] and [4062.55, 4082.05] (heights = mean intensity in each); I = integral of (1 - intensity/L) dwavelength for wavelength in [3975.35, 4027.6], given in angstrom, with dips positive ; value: -2.0 angstrom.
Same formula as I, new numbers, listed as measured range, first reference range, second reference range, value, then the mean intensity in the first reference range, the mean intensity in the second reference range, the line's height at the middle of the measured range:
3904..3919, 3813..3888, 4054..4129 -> 0.3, 5.75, 7.06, 6.08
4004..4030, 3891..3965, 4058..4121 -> -0.6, 6.02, 7.02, 6.57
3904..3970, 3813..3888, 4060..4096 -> 1.1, 5.75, 7.08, 6.25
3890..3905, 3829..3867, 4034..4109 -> 1.7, 5.75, 6.99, 6.03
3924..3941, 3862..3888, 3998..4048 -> 0.5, 5.92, 6.59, 6.18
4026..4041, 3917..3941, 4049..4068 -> 1.4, 6.02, 7.04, 6.85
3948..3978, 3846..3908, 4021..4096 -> -0.5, 5.72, 6.91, 6.28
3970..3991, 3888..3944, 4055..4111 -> -1.8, 5.78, 7.05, 6.27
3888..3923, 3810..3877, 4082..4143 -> 2.7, 5.75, 7.09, 6.06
